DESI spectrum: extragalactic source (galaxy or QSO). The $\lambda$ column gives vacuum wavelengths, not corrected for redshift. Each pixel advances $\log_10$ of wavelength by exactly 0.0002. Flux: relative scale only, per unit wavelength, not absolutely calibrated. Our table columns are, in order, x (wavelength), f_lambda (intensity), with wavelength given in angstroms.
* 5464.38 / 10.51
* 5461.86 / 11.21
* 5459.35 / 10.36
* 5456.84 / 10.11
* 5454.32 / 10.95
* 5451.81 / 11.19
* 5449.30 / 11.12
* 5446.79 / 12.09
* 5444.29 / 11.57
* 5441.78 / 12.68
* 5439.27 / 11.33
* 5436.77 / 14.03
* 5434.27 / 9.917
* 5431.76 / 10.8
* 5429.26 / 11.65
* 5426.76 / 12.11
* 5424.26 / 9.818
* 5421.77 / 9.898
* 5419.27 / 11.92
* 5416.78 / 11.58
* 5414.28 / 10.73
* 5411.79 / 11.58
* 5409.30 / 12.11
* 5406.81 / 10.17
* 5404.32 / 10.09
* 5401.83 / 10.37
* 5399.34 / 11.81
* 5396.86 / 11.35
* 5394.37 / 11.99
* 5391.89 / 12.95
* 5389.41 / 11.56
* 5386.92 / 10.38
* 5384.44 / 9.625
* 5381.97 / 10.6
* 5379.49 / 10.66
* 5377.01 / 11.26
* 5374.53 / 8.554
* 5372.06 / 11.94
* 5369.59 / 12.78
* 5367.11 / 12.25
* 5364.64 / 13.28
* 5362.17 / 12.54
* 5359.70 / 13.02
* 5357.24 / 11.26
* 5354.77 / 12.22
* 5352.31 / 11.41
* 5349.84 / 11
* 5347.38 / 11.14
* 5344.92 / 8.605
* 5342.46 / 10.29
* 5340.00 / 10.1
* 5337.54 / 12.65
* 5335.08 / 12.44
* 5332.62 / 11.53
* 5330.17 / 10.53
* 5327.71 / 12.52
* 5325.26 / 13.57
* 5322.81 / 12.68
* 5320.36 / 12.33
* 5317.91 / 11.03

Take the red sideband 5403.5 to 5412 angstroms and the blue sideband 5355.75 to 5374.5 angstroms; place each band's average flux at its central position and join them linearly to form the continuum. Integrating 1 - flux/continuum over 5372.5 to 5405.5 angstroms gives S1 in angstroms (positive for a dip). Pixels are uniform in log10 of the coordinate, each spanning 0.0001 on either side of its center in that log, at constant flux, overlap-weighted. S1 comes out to 1.7 angstroms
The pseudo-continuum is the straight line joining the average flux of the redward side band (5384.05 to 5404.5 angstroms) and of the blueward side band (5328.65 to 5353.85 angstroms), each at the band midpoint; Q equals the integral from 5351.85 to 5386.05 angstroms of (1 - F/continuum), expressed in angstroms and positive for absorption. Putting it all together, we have -1.22 angstroms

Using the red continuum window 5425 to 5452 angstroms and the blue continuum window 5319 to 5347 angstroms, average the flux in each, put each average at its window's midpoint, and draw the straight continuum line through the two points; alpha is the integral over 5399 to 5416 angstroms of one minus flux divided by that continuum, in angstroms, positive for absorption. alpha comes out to 1.0 angstroms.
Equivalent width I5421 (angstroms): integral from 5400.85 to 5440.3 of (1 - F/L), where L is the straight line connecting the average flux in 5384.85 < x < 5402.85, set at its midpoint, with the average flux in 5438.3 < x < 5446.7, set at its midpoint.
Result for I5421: 1.9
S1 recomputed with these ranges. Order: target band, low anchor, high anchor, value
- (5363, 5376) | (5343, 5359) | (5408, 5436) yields -0.9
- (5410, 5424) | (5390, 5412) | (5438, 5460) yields 0.3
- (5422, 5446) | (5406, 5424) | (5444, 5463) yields -0.9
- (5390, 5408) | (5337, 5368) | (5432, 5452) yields 0.5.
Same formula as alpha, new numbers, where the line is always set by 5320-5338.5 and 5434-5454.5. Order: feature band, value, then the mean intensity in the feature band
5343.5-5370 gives 0.9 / 11.7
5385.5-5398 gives 0.4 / 11.6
